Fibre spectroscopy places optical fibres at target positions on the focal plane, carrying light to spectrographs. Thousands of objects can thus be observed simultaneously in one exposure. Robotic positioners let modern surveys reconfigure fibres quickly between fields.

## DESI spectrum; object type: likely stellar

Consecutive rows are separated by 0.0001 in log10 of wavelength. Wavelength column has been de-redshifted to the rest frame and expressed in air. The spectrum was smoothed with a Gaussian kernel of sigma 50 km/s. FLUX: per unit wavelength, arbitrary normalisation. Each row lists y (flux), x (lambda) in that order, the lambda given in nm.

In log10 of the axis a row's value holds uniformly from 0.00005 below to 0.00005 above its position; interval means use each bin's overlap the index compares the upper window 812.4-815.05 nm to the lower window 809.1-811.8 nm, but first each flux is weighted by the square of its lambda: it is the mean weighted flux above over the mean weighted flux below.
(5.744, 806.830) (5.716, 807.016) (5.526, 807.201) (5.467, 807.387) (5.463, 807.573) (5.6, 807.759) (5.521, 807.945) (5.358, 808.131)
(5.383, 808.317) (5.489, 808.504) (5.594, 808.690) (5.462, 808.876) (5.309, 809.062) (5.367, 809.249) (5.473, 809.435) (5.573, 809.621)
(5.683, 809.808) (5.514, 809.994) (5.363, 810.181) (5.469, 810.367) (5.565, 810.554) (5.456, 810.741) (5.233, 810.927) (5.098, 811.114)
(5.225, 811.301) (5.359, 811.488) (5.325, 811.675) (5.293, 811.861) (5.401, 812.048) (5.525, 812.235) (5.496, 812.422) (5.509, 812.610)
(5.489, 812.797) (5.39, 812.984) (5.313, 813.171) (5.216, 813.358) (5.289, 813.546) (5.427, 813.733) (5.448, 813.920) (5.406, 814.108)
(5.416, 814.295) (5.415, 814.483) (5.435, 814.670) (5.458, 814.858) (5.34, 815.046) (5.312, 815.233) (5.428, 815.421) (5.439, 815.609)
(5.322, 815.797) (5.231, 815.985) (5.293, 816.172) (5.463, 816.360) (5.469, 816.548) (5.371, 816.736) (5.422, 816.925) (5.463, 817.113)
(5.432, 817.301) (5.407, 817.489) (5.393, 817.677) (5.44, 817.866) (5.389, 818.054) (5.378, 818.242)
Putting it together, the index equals 1.0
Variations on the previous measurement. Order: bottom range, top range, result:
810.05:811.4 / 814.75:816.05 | 1.01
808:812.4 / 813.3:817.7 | 1.01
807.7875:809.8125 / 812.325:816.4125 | 1.00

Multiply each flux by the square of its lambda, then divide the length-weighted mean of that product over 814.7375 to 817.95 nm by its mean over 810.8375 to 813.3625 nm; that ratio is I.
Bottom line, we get 1.02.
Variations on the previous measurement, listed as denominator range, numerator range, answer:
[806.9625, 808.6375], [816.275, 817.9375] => 1.01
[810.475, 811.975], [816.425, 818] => 1.03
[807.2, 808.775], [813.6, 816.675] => 1.00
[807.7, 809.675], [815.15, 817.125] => 1.00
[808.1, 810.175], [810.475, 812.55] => 0.99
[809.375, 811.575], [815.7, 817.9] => 1.01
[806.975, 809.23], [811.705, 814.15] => 1.00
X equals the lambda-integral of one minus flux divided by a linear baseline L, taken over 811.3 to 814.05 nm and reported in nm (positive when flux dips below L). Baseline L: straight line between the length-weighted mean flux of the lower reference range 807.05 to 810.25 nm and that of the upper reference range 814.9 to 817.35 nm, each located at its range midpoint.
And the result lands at 0.022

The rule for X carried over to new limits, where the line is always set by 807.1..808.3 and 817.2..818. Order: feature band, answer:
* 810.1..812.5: 0.041 nm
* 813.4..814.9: 0.011 nm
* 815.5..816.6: 0.013 nm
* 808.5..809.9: -0.004 nm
